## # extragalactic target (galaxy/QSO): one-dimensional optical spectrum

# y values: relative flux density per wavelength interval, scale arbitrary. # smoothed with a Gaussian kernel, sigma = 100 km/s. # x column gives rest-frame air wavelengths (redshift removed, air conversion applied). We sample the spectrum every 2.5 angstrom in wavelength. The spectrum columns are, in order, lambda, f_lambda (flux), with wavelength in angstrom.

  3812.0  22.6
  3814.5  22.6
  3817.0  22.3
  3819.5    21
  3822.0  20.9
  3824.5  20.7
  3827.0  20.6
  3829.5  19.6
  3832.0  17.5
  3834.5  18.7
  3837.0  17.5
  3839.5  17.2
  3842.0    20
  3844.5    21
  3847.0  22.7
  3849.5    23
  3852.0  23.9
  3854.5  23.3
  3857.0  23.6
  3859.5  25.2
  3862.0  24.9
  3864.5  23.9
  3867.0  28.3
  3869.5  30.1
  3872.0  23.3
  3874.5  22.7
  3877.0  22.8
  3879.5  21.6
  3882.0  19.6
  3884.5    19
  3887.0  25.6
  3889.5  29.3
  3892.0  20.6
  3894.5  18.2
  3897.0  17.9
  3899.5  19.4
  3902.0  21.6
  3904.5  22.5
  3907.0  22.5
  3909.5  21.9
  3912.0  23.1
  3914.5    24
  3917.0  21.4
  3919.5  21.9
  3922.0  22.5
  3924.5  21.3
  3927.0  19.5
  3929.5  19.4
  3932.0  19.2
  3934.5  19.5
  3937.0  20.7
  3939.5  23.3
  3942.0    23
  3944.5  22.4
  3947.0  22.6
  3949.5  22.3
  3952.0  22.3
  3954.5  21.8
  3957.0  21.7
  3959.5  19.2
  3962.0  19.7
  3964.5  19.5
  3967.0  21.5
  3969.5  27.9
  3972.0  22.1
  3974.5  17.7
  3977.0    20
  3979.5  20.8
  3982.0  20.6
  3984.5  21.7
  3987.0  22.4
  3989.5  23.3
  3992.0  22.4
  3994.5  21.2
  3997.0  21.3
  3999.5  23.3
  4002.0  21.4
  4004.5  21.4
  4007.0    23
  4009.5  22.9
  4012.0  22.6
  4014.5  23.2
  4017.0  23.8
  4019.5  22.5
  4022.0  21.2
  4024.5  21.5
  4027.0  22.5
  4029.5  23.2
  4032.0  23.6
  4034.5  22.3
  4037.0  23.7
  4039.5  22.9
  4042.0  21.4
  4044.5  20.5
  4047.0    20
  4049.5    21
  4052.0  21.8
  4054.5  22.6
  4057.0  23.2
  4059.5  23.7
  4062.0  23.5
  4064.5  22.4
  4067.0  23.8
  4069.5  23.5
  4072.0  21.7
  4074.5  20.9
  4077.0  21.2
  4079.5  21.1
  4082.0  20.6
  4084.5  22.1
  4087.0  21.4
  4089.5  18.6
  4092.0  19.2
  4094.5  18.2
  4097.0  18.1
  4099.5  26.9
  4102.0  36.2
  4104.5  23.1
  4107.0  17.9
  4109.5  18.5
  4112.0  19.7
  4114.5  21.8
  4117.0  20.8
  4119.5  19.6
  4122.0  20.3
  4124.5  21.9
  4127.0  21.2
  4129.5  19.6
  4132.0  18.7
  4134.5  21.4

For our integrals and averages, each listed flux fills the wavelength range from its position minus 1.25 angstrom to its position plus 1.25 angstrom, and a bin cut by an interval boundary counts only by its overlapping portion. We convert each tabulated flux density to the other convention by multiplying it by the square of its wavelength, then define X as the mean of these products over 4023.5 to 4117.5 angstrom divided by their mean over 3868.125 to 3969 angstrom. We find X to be 1.1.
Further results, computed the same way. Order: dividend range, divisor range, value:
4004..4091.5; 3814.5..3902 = 1.11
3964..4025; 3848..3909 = 1.01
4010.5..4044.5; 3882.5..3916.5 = 1.10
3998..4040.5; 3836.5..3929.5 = 1.09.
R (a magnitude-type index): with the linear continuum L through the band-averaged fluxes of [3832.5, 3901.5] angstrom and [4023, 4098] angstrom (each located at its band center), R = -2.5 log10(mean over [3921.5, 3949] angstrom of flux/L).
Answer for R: 0.043 mag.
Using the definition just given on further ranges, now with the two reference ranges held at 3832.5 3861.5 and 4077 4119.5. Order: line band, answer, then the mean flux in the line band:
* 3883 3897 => -0.03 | 22.1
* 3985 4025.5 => -0.04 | 22.3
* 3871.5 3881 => -0.05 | 22.5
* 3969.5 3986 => 0.02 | 21.1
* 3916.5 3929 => 0.01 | 21.2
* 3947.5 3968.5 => 0.02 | 21.1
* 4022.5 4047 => -0.04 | 22.2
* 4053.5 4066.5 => -0.08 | 23.1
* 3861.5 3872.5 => -0.22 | 26.4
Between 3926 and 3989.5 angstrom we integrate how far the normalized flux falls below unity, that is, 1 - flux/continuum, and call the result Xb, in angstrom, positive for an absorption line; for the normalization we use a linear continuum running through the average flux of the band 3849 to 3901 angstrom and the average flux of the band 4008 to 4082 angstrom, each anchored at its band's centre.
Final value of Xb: 4.1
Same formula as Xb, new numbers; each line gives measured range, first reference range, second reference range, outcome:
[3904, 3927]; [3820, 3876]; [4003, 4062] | 0.08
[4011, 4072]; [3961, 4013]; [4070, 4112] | -2.35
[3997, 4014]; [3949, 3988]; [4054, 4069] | -0.24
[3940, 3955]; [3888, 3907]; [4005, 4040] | -0.33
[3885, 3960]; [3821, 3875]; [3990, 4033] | 2.08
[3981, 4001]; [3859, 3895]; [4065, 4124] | 0.50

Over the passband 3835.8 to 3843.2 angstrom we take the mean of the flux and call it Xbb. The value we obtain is 18.2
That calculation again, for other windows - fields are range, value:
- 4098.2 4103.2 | 31.4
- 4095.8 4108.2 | 24.5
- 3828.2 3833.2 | 18.6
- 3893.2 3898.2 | 18.1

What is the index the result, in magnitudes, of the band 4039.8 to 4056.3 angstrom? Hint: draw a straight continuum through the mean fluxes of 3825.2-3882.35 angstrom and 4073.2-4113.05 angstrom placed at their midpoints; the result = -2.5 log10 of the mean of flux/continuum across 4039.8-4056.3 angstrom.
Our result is 0.013 mag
